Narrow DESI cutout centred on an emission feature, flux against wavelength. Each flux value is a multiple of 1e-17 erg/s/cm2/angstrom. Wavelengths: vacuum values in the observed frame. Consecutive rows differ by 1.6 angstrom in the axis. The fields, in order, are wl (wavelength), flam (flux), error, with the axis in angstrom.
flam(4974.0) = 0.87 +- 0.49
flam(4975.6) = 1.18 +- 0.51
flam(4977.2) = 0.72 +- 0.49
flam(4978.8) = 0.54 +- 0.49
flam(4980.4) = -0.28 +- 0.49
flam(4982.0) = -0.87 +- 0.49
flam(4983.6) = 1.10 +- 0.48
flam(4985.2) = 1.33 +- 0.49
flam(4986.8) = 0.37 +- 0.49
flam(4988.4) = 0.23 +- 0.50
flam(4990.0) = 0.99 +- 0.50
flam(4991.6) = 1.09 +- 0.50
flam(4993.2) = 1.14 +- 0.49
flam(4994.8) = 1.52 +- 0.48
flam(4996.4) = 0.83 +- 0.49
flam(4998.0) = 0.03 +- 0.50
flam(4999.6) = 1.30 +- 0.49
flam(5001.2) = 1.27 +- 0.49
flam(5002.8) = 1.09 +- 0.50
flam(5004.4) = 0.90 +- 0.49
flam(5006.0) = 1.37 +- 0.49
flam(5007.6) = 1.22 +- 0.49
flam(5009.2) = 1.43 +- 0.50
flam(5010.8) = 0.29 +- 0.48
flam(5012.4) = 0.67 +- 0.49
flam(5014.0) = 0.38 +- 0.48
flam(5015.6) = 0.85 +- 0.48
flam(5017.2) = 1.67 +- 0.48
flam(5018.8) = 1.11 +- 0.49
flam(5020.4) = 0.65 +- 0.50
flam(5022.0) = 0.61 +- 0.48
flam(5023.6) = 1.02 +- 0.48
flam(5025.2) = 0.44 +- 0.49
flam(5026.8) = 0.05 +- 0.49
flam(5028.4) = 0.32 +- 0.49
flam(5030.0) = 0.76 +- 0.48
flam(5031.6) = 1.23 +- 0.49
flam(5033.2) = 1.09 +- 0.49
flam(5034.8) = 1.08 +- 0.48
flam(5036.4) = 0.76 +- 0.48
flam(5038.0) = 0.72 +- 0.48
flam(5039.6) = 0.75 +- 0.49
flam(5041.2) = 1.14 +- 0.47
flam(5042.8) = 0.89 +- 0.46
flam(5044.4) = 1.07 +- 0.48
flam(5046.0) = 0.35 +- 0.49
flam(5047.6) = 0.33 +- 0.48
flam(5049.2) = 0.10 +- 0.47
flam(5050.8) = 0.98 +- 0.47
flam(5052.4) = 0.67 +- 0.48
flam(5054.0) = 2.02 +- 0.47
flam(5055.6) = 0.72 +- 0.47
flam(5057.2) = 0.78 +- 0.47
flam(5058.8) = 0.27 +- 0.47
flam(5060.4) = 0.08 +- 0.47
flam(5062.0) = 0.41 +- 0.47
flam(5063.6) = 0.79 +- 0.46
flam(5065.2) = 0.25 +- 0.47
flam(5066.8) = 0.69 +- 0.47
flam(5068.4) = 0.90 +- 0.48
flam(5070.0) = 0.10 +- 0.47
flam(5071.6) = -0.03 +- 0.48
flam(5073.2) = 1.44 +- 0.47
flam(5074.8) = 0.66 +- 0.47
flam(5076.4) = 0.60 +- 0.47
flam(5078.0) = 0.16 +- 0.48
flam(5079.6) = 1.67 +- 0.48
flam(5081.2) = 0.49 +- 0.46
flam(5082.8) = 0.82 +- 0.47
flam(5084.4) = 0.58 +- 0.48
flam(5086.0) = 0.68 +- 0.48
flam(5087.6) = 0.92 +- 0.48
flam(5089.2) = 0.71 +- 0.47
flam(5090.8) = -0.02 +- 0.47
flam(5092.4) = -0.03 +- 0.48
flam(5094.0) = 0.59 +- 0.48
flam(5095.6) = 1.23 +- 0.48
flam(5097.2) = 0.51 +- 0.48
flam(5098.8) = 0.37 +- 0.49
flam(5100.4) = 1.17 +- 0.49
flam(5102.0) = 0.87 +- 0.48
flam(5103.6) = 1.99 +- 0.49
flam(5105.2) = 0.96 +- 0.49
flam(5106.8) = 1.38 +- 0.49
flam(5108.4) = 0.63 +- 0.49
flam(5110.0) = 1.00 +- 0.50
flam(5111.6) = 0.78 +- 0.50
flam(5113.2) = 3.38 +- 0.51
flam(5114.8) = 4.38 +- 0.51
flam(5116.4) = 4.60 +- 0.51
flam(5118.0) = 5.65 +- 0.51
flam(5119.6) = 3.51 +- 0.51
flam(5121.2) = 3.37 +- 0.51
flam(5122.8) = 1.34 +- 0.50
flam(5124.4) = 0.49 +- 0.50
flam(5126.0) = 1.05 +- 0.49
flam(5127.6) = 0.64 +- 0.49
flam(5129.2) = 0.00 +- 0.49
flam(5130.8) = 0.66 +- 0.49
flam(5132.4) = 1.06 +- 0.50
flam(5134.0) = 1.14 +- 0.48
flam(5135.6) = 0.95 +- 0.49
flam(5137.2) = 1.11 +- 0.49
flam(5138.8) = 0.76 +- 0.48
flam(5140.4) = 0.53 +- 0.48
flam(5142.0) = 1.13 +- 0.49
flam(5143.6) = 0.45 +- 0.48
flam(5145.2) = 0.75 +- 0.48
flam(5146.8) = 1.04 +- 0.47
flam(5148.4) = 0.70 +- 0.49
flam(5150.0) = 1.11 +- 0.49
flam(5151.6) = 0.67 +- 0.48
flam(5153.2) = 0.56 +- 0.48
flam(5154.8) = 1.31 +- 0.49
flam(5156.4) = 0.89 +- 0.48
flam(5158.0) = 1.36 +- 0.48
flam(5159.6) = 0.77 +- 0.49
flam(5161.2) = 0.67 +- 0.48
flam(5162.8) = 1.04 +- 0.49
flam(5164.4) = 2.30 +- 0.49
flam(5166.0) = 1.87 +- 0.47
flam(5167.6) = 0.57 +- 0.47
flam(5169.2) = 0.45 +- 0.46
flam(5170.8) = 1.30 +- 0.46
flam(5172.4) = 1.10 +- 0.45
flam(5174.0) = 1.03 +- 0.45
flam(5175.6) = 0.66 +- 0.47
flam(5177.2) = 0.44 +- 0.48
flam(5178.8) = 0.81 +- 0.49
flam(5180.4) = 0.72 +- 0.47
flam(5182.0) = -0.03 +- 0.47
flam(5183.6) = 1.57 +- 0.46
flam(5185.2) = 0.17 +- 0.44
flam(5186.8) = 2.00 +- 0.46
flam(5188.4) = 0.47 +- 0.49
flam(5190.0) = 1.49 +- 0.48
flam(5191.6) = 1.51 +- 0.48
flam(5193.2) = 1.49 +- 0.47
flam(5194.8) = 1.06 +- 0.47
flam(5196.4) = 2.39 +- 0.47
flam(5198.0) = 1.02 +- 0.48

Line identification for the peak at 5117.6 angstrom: [O II]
